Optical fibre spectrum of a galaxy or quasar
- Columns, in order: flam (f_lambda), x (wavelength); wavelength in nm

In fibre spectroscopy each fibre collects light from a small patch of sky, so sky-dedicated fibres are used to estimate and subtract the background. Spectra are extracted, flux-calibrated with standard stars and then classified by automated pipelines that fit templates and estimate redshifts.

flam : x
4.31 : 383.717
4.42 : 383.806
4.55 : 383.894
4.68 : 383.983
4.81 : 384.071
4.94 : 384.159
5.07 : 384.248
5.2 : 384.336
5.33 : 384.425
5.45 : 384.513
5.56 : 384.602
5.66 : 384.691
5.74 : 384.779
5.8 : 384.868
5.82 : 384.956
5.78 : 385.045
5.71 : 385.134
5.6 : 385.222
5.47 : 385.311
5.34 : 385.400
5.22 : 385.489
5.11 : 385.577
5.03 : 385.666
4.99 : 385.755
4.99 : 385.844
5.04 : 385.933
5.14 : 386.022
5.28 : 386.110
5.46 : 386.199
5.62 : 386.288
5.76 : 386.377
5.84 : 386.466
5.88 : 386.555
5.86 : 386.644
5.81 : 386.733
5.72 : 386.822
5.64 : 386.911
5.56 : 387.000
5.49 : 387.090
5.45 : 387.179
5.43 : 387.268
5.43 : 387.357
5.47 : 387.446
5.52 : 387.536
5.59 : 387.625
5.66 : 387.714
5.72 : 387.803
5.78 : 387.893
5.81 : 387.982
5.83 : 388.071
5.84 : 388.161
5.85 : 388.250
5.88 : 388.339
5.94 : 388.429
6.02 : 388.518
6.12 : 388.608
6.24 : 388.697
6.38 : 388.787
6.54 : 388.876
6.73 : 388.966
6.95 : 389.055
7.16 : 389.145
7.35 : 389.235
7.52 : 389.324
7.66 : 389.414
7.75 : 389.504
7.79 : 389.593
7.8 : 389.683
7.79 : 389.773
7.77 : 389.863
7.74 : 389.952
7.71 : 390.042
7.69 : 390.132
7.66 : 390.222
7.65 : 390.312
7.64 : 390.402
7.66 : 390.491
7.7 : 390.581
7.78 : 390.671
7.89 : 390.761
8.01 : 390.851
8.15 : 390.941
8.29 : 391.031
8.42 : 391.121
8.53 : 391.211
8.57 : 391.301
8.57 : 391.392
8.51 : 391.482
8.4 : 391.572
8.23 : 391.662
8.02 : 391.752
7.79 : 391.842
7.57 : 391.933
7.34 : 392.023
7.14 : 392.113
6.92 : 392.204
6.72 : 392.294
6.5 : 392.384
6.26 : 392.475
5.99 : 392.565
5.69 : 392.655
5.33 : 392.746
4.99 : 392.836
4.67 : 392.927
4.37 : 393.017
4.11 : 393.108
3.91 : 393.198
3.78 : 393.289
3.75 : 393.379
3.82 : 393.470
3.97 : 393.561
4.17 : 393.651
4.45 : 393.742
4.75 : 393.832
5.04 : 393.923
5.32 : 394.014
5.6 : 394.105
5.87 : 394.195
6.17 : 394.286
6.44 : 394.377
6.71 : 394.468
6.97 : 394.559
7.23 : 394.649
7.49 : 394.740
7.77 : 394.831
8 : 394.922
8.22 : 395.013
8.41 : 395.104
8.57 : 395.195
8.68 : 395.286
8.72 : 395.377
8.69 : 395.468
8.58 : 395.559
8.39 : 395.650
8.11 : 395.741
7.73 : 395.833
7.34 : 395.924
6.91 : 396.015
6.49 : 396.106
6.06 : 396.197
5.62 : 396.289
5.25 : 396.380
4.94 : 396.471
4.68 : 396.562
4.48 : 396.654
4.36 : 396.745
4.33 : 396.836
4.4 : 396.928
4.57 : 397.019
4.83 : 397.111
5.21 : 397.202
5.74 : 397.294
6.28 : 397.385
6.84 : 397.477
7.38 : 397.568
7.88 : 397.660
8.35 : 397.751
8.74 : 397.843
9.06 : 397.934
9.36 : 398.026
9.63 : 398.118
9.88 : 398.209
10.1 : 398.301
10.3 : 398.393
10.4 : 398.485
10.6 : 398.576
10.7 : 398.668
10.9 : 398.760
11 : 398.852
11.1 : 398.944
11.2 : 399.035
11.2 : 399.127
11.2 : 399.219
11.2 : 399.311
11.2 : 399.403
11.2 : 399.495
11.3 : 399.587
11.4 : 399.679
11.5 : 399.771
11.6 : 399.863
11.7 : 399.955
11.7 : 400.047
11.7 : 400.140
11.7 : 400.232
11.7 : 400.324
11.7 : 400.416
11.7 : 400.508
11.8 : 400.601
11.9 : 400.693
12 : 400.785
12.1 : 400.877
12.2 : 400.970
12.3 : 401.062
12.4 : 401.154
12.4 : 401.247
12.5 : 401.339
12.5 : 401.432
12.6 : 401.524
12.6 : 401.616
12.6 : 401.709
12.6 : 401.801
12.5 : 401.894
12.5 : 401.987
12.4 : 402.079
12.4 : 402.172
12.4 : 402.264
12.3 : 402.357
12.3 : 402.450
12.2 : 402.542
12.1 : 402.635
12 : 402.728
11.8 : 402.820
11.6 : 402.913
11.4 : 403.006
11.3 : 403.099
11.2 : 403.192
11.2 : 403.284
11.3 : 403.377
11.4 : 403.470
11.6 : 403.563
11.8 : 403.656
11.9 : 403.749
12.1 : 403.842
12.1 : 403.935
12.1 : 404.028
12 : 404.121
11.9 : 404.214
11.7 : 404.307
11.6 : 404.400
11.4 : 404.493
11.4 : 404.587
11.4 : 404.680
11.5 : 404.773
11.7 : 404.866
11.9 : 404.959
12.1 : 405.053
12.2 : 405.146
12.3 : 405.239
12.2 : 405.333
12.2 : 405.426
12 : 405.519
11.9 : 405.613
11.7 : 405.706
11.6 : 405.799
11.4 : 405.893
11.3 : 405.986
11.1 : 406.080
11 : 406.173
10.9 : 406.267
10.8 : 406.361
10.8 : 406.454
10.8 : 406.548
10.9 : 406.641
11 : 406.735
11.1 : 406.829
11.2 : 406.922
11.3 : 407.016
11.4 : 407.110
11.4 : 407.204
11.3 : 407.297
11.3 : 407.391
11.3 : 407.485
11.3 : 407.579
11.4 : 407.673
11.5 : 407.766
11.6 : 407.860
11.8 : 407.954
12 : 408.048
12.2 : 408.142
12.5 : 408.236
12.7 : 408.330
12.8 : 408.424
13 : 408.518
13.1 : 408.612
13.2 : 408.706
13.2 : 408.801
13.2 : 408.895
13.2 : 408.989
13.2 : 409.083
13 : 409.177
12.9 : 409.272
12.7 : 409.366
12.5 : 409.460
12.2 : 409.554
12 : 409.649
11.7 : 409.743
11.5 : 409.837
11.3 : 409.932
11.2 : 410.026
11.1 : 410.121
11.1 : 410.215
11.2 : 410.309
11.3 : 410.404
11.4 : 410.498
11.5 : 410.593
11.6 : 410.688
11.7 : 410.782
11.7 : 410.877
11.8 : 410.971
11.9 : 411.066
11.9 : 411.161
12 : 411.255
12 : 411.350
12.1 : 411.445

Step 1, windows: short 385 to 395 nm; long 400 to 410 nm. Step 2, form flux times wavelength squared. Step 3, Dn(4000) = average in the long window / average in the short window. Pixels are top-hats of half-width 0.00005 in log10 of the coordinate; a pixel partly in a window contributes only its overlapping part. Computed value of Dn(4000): 2.0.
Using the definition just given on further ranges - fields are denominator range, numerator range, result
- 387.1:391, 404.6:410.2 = 1.91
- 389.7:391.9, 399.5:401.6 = 1.57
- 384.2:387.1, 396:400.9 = 1.77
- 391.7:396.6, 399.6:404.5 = 1.96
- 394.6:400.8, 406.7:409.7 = 1.45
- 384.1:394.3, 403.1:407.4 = 2.02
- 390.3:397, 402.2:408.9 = 1.89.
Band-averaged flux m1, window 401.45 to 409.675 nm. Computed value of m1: 11.9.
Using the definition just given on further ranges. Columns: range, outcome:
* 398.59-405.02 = 11.8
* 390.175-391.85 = 8.09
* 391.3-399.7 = 7.31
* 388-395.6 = 6.83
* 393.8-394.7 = 6.04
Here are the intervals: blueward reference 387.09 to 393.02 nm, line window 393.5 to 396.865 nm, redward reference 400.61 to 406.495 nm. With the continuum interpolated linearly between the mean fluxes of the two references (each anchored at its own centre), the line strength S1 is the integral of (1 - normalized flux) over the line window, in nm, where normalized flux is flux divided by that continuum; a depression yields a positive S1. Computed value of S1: 0.88 nm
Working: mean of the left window 6.9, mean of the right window 11.9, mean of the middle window 6.5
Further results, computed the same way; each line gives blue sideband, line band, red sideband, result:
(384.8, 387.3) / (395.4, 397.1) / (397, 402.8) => 0.58 nm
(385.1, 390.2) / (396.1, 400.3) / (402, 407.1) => 0.41 nm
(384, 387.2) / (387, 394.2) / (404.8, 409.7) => 0.40 nm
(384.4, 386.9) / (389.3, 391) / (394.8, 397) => -0.47 nm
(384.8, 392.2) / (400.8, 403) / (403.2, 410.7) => -0.41 nm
